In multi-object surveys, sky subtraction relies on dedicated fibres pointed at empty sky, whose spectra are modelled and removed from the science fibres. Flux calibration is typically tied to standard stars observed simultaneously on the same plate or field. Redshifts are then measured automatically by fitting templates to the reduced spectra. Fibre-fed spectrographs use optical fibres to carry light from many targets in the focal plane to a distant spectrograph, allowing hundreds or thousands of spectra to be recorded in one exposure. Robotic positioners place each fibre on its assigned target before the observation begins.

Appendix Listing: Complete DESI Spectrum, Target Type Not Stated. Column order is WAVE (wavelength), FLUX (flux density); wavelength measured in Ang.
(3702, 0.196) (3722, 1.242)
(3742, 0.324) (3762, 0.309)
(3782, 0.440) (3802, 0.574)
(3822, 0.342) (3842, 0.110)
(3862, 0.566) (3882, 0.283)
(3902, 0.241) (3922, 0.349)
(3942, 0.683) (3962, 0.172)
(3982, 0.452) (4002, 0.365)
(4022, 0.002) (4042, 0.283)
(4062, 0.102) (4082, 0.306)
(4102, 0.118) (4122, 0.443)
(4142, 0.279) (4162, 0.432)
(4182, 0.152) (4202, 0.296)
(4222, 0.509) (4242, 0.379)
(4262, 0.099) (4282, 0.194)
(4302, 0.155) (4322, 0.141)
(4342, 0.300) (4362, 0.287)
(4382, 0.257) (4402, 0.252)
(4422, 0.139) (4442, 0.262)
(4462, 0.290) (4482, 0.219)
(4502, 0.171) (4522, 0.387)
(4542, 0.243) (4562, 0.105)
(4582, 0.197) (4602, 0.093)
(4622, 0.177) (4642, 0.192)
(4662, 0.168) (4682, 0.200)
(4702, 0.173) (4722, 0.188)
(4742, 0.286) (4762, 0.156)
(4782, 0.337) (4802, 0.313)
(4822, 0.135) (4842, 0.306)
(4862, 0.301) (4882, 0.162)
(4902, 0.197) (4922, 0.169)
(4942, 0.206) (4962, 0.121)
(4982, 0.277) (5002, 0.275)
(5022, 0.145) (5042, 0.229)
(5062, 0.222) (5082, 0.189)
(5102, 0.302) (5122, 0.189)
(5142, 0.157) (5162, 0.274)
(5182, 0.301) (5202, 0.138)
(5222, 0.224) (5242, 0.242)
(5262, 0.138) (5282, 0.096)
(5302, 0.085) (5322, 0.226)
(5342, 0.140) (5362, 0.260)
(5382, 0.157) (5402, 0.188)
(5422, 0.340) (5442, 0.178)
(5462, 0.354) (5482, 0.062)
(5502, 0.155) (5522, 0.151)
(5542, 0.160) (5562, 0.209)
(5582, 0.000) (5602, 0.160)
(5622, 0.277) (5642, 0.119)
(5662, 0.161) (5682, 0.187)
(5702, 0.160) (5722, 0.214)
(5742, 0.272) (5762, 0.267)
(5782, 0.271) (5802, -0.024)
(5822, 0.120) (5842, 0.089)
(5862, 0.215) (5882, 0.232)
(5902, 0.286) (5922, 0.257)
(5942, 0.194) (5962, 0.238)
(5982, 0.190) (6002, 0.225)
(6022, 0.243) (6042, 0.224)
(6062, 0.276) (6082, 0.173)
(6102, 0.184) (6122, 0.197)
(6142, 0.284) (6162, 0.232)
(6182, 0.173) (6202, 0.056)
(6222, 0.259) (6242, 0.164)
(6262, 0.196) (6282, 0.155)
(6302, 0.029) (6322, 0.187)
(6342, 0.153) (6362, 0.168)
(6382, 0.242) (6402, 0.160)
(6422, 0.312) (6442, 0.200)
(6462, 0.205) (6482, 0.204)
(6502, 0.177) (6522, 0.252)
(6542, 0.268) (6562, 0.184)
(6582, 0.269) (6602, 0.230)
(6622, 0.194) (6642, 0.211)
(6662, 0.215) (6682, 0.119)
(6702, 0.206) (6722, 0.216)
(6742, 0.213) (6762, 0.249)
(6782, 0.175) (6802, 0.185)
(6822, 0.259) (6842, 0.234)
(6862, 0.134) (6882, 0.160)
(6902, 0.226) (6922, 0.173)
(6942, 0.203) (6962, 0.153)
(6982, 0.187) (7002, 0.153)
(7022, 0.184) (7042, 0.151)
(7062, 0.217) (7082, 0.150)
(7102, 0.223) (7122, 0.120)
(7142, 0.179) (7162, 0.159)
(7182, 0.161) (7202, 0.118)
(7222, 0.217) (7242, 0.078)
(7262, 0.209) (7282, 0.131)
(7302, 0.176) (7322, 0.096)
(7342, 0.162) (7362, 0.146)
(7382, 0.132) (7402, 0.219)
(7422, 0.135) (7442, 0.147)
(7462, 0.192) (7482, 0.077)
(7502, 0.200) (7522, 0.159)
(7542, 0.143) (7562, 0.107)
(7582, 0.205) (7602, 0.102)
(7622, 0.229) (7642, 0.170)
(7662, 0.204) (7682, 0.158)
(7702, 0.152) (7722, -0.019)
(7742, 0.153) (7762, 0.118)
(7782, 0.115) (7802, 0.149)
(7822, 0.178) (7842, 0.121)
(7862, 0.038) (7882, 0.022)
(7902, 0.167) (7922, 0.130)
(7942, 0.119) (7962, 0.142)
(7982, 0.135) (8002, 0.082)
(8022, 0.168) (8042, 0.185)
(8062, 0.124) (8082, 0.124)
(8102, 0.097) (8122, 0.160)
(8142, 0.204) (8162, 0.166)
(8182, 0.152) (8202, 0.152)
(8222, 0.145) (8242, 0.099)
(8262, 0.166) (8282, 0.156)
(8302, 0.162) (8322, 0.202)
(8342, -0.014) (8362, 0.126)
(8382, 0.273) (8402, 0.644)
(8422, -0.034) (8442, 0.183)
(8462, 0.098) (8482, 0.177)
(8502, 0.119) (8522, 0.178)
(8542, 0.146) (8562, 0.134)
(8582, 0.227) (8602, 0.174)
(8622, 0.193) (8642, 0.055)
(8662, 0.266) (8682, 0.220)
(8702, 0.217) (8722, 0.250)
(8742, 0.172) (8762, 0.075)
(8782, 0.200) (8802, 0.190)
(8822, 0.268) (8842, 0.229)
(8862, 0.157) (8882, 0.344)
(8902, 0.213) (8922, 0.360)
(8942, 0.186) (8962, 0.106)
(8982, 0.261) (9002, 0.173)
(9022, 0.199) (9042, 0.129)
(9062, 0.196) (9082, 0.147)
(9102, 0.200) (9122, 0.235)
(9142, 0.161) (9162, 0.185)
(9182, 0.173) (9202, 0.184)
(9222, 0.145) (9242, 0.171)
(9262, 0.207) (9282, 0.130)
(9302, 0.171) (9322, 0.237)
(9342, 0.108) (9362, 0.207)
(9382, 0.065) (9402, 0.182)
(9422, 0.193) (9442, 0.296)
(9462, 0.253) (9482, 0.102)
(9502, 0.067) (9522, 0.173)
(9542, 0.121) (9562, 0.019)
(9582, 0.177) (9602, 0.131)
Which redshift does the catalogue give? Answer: 1.25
